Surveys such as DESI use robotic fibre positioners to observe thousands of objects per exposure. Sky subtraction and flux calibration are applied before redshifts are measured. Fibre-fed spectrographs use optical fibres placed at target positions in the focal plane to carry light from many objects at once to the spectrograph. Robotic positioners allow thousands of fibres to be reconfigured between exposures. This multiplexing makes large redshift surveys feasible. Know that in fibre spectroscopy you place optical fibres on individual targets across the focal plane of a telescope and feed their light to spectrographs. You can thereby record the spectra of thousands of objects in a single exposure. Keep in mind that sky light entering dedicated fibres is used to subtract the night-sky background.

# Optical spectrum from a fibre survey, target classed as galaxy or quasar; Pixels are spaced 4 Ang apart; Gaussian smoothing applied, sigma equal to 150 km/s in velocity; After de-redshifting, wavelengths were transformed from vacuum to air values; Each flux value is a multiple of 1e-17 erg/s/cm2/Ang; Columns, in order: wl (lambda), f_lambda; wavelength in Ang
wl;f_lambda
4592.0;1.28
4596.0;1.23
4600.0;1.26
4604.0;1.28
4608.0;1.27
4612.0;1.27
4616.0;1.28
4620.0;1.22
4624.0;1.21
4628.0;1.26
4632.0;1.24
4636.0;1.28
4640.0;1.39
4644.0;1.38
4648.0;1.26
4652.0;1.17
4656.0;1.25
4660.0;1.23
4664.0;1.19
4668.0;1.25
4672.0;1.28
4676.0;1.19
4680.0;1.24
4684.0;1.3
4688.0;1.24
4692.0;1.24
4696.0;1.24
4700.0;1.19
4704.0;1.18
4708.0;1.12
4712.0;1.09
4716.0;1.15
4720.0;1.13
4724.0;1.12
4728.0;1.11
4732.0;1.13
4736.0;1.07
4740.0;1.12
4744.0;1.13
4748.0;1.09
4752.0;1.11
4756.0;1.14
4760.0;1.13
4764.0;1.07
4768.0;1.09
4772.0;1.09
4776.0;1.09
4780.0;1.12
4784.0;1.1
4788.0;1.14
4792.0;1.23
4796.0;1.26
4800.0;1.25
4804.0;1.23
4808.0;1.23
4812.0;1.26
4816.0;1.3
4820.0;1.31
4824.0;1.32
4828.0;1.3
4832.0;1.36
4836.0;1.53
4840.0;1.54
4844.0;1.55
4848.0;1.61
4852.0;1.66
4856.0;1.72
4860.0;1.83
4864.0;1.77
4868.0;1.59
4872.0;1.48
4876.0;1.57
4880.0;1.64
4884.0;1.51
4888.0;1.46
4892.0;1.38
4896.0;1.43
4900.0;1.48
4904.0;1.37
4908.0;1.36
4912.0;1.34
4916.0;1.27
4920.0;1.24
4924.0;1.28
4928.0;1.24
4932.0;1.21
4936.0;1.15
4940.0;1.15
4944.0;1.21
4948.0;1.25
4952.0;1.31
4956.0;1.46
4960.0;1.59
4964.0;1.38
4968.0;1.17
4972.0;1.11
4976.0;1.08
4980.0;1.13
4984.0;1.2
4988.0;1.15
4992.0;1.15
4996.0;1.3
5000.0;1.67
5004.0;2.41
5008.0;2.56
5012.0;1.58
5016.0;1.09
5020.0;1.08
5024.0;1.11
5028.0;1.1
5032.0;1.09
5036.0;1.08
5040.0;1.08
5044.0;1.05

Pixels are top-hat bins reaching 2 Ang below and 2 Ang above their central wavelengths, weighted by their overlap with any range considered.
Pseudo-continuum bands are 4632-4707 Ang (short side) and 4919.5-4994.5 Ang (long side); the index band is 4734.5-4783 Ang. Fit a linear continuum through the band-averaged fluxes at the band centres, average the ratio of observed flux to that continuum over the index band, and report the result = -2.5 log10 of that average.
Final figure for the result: 0.13 mag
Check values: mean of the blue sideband 1.25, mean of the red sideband 1.24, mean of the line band 1.1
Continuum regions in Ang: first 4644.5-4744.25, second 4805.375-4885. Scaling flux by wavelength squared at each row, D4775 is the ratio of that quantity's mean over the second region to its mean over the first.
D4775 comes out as 1.35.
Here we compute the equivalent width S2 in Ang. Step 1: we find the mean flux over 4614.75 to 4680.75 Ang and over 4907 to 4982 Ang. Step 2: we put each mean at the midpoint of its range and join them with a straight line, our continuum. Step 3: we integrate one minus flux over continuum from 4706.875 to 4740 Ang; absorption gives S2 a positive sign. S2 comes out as 3.7 Ang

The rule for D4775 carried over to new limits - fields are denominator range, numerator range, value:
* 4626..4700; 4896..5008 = 1.21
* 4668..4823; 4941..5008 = 1.29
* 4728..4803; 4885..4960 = 1.24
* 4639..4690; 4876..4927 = 1.23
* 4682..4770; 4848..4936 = 1.37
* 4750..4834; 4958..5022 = 1.28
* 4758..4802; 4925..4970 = 1.20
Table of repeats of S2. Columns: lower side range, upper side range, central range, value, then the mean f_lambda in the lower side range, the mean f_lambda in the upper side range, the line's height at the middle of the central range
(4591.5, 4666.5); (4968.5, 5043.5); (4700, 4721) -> 2.2 Ang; 1.26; 1.32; 1.27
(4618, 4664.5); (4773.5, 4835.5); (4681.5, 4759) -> 6.0 Ang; 1.26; 1.24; 1.25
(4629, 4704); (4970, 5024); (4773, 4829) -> 4.1 Ang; 1.25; 1.41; 1.32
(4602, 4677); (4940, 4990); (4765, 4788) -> 2.8 Ang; 1.26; 1.25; 1.25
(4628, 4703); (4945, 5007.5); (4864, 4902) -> -4.9 Ang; 1.25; 1.38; 1.34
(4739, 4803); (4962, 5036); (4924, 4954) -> 1.6 Ang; 1.14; 1.35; 1.29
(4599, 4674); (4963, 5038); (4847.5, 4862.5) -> -4.7 Ang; 1.26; 1.34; 1.31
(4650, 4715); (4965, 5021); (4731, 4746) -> 1.6 Ang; 1.21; 1.41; 1.25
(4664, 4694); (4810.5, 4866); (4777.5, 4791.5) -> 2.8 Ang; 1.24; 1.51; 1.42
